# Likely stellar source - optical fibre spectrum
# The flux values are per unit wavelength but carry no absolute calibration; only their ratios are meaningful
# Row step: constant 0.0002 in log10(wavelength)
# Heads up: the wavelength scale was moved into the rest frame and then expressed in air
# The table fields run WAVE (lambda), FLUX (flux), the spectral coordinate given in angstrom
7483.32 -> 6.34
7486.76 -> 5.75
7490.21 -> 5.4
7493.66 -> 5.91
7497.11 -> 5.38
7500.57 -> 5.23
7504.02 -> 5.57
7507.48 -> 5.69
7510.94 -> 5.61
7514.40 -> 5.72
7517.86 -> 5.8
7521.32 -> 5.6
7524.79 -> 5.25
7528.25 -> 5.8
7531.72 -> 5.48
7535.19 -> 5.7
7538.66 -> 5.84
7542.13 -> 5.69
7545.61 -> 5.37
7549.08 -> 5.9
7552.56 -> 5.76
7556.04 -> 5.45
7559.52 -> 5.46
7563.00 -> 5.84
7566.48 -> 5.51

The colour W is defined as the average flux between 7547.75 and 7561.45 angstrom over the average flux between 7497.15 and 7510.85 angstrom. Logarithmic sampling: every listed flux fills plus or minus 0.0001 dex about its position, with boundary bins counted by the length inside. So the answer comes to 1.03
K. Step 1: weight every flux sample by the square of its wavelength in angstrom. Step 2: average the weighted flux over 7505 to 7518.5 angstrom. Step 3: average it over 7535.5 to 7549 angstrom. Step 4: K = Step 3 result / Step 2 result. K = 1.01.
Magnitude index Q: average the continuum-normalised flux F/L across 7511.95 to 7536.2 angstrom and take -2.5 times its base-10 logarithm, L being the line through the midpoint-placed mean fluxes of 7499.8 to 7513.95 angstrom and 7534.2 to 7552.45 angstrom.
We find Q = 0.00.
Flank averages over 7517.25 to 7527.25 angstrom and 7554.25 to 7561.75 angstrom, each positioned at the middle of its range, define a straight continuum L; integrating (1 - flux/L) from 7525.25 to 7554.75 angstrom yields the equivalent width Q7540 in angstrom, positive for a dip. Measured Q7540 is -0.8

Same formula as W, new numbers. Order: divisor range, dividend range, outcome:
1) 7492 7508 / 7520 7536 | 1.00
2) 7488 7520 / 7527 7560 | 1.01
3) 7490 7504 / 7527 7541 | 1.04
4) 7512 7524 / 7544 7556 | 1.00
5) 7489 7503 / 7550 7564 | 1.03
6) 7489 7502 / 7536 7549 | 1.03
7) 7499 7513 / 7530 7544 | 1.03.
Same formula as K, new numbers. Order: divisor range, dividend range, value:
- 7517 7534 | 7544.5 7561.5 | 1.01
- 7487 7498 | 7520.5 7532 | 1.00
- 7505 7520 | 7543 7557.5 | 1.00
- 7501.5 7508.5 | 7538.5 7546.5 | 1.02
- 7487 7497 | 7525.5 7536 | 1.01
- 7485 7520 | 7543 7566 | 1.02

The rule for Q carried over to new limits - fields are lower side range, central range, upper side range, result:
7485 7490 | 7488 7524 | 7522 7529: 0.00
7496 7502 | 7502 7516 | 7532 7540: -0.05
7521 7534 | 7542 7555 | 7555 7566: -0.02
